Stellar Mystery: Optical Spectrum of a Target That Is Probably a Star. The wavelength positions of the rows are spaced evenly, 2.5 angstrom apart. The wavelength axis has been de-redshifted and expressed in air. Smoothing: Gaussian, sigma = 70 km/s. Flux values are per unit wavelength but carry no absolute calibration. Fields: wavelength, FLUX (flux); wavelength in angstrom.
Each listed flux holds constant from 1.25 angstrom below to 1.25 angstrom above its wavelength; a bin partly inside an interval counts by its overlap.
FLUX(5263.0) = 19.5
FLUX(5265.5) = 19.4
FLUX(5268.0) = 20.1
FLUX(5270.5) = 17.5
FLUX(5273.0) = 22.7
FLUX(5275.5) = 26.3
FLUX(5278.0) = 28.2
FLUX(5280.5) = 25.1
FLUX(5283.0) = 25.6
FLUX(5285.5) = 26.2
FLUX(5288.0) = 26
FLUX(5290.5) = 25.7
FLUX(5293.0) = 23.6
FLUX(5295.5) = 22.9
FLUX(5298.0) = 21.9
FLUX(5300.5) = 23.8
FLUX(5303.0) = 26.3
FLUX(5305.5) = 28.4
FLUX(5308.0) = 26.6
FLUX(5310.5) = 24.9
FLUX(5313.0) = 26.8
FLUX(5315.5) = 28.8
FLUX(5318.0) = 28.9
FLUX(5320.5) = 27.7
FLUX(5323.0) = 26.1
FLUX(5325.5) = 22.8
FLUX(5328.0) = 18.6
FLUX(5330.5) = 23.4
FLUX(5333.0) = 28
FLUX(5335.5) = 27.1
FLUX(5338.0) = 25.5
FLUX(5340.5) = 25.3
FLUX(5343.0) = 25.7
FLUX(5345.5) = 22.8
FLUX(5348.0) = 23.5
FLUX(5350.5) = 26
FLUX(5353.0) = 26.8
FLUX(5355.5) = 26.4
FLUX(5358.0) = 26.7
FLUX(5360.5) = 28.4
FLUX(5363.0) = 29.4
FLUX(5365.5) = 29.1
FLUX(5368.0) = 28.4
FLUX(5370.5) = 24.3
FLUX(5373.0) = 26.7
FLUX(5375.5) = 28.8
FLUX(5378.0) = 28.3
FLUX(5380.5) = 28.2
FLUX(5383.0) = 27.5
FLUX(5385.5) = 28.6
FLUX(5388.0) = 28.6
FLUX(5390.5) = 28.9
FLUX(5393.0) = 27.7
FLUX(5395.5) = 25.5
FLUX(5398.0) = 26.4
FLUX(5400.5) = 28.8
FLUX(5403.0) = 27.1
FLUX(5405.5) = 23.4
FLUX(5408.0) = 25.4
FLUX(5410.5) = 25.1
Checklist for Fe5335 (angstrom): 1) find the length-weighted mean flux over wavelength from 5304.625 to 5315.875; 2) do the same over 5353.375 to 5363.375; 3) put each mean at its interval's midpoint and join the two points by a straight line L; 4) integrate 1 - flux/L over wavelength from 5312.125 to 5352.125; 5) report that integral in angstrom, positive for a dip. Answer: 2.56 angstrom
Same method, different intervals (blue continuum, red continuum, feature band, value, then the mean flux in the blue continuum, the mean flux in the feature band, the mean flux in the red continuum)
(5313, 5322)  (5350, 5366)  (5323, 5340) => 2.15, 28.2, 24.4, 27.5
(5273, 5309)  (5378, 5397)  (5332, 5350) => 0.85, 25.4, 25.4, 27.9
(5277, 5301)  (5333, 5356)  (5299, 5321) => -1.46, 24.9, 26.8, 25.6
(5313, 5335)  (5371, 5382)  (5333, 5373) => 0.58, 25.7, 26.4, 27.7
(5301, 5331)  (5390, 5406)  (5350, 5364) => -0.52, 25.8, 27.3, 26.9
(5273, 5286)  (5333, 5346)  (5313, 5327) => -0.51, 25.9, 26.7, 25.7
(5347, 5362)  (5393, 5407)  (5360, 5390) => -1.89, 26.4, 28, 26.4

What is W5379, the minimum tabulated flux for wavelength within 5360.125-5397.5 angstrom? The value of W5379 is 24.3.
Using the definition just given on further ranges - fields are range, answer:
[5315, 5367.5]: 18.6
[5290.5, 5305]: 21.9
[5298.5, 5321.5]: 23.8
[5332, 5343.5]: 25.3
